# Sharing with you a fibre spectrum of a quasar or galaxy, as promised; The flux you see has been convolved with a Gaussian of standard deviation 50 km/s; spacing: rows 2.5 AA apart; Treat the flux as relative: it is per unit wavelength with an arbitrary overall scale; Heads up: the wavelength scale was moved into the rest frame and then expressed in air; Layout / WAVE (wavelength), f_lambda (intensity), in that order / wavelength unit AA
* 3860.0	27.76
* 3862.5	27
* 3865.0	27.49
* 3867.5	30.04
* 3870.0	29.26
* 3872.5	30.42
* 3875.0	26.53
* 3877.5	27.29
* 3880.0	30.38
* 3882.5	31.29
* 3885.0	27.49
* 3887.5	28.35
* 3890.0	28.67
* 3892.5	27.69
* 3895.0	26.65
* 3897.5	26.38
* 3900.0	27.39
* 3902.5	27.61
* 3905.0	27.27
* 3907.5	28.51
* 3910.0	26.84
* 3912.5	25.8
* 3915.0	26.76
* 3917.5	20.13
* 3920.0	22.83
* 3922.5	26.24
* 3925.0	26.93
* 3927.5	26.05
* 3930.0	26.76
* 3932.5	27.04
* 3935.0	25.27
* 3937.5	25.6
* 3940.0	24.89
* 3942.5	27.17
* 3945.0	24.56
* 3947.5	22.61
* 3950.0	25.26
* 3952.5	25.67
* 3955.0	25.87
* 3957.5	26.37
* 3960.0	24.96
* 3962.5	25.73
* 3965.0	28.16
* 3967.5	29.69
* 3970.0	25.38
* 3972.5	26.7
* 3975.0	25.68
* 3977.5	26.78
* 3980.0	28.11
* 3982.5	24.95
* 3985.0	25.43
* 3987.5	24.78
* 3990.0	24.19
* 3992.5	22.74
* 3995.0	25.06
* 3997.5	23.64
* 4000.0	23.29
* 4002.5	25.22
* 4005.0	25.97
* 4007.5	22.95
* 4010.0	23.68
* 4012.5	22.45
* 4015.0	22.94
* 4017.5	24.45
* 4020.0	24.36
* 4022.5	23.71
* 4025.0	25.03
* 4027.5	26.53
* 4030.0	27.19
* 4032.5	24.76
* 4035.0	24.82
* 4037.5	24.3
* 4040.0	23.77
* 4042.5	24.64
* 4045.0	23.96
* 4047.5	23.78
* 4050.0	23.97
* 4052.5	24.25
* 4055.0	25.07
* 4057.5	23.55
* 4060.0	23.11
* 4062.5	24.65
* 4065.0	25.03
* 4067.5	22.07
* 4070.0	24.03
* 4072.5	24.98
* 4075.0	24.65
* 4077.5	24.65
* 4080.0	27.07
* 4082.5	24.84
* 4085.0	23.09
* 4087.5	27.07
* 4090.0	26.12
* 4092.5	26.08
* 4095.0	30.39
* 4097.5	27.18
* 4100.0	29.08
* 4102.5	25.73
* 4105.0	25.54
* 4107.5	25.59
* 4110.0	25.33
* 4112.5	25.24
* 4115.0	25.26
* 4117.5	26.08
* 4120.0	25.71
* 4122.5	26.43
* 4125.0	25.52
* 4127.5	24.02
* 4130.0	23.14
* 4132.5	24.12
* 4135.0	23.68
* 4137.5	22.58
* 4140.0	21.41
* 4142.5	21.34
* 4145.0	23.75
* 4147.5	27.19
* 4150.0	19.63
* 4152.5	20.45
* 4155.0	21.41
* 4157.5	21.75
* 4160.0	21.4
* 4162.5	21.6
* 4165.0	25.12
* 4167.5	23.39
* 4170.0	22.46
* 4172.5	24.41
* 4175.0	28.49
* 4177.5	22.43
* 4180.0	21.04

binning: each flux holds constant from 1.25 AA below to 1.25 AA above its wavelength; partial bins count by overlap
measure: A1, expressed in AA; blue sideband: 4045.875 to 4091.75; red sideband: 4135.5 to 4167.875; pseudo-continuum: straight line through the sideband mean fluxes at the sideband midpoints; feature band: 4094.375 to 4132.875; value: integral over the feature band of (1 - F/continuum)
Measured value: -4.06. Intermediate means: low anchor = 24.6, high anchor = 22.4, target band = 25.9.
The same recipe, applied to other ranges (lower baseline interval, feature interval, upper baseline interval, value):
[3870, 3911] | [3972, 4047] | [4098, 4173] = 3.98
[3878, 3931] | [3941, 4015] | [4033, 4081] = 1.32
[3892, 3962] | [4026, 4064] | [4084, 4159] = 0.87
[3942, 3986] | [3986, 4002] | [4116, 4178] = 1.00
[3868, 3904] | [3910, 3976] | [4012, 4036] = 2.60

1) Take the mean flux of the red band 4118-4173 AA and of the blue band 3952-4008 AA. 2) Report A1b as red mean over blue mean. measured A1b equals 0.9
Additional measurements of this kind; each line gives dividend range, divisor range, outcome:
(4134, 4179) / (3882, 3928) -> 0.86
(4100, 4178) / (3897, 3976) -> 0.92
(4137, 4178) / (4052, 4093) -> 0.93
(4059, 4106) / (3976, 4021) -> 1.04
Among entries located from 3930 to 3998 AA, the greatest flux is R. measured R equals 29.69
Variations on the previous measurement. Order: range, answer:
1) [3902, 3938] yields 28.51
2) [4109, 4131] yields 26.43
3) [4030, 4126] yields 30.39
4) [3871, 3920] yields 31.29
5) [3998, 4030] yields 27.19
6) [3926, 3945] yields 27.17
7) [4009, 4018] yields 24.45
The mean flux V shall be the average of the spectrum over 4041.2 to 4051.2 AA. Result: 24.1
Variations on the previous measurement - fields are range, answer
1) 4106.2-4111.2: 25.5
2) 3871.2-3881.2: 28.6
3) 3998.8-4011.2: 24.2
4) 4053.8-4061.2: 23.9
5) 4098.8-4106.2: 26.8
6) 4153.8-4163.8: 21.6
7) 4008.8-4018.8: 23.4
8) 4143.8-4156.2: 22.5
